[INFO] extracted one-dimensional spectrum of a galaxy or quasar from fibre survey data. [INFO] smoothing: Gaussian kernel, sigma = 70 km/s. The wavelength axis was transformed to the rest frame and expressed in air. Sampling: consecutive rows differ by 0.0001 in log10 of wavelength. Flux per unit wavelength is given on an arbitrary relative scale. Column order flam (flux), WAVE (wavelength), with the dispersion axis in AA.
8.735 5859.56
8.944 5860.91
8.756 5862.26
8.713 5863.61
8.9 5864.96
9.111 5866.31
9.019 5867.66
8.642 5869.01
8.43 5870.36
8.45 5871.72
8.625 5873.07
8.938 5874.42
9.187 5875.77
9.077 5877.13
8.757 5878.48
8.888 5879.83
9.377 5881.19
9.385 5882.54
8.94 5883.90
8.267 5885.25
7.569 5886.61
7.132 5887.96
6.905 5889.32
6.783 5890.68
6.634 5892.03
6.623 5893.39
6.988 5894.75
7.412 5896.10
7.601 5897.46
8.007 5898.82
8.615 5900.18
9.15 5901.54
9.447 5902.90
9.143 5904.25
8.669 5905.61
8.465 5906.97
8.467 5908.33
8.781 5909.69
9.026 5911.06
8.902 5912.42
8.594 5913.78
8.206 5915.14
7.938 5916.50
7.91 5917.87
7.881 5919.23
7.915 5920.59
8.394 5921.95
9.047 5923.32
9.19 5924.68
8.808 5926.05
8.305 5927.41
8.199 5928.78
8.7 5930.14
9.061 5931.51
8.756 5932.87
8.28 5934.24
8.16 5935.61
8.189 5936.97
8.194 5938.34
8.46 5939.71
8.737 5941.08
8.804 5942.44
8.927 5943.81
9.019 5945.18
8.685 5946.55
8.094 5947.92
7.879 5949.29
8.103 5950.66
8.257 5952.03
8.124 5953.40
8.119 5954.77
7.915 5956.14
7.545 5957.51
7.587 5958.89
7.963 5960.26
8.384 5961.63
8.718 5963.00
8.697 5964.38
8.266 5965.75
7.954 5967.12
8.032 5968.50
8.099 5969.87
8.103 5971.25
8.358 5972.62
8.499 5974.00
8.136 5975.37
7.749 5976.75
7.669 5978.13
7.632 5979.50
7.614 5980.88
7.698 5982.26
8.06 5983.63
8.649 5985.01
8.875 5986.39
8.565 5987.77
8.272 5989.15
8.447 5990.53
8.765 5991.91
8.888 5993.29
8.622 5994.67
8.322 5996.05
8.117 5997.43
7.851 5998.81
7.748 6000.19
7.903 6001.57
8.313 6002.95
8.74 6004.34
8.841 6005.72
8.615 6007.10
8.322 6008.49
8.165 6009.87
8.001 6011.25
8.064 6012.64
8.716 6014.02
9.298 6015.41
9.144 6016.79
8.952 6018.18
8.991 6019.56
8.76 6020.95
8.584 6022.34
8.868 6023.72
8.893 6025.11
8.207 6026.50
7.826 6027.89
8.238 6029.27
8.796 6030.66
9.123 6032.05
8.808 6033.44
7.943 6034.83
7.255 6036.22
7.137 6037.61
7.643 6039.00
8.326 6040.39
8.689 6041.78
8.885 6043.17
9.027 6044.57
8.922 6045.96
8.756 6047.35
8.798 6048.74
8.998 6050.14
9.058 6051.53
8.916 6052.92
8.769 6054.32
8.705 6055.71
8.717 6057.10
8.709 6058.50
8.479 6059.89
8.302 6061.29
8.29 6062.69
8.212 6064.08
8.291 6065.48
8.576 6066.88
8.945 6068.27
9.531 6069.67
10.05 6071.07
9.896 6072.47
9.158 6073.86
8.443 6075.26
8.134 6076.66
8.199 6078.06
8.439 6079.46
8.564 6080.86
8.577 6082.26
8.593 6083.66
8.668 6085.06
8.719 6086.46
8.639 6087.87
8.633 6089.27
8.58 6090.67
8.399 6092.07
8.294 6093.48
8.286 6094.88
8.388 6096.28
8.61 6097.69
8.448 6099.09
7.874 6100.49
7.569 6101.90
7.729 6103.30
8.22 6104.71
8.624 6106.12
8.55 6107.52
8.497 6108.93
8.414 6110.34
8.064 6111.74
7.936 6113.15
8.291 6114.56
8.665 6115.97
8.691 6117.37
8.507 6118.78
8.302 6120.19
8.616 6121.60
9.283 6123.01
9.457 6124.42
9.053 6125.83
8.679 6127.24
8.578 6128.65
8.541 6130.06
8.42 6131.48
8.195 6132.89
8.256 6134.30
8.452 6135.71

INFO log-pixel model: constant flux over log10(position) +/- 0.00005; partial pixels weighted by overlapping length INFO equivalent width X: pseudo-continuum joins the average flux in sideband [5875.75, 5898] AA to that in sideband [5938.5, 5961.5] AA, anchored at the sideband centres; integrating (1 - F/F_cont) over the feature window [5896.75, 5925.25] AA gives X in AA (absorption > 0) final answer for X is -1.7 AA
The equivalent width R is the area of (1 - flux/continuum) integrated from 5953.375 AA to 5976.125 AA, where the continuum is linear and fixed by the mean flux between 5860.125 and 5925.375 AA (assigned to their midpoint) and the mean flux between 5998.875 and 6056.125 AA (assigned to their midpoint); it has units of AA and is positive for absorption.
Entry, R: 0.9 AA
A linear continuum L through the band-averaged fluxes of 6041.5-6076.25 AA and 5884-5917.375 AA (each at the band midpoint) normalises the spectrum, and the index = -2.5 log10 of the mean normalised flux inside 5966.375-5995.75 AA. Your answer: 0.03 mag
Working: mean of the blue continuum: 8.07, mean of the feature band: 8.22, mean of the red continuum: 8.84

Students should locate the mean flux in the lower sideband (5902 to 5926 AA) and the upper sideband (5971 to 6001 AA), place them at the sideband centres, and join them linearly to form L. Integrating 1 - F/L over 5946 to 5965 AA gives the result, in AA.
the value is 0.5 AA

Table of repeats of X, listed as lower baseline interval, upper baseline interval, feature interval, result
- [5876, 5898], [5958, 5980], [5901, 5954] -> -3.4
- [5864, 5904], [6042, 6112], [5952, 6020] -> 1.5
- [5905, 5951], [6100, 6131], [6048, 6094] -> -1.3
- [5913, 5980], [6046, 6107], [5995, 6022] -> -0.1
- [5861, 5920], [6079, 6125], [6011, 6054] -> -0.7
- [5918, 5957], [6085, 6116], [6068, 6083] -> -1.0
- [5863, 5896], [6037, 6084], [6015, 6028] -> -0.3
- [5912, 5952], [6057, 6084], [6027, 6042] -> 0.9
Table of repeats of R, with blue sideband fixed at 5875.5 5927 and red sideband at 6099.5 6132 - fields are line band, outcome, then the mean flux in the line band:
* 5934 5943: -0.1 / 8.41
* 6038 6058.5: -0.7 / 8.7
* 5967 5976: 0.2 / 8.18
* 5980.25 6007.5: 0.1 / 8.35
